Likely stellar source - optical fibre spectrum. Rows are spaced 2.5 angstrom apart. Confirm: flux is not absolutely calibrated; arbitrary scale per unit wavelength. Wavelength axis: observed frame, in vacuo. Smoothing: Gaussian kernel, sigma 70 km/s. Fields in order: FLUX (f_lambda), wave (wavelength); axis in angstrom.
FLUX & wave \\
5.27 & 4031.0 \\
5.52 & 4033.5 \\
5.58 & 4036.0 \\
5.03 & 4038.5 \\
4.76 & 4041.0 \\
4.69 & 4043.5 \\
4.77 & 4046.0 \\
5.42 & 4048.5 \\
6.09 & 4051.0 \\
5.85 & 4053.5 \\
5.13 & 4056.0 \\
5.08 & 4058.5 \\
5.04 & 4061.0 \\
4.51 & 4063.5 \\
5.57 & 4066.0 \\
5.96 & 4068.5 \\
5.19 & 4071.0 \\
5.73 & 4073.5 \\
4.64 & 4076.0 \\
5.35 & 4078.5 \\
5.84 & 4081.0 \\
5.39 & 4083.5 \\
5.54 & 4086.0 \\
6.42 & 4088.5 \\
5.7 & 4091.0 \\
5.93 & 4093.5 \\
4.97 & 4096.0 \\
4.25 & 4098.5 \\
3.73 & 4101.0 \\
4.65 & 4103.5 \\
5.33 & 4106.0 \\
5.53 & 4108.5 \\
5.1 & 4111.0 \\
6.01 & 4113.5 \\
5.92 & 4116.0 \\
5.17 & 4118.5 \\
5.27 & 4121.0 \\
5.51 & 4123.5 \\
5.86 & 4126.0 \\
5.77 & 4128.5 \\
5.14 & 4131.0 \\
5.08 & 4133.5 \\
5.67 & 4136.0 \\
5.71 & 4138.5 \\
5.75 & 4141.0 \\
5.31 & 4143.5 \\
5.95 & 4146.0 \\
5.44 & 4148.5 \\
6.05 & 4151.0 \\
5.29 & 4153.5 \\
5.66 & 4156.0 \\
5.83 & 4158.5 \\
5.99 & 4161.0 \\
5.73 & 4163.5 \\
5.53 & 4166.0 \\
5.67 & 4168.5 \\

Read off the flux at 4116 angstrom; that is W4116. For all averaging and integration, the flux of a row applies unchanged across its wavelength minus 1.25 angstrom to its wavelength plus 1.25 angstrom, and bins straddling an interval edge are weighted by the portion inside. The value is 5.92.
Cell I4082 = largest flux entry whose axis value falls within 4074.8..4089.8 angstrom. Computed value 6.42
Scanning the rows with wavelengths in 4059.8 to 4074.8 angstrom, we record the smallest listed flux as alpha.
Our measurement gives 4.51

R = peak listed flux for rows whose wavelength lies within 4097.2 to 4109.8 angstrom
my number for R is 5.53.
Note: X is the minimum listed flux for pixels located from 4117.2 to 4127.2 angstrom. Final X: 5.17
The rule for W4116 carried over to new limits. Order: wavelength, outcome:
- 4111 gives 5.1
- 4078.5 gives 5.35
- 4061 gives 5.04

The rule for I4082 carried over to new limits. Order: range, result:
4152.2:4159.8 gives 5.83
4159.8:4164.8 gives 5.99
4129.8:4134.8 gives 5.14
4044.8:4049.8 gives 5.42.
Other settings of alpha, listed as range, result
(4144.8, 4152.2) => 5.44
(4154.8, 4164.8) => 5.66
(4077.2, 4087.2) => 5.35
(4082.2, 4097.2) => 4.97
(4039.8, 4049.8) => 4.69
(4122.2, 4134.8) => 5.08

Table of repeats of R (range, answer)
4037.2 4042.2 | 5.03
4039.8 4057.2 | 6.09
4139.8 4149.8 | 5.95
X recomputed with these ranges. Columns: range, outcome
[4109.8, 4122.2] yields 5.1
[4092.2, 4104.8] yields 3.73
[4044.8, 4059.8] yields 4.77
